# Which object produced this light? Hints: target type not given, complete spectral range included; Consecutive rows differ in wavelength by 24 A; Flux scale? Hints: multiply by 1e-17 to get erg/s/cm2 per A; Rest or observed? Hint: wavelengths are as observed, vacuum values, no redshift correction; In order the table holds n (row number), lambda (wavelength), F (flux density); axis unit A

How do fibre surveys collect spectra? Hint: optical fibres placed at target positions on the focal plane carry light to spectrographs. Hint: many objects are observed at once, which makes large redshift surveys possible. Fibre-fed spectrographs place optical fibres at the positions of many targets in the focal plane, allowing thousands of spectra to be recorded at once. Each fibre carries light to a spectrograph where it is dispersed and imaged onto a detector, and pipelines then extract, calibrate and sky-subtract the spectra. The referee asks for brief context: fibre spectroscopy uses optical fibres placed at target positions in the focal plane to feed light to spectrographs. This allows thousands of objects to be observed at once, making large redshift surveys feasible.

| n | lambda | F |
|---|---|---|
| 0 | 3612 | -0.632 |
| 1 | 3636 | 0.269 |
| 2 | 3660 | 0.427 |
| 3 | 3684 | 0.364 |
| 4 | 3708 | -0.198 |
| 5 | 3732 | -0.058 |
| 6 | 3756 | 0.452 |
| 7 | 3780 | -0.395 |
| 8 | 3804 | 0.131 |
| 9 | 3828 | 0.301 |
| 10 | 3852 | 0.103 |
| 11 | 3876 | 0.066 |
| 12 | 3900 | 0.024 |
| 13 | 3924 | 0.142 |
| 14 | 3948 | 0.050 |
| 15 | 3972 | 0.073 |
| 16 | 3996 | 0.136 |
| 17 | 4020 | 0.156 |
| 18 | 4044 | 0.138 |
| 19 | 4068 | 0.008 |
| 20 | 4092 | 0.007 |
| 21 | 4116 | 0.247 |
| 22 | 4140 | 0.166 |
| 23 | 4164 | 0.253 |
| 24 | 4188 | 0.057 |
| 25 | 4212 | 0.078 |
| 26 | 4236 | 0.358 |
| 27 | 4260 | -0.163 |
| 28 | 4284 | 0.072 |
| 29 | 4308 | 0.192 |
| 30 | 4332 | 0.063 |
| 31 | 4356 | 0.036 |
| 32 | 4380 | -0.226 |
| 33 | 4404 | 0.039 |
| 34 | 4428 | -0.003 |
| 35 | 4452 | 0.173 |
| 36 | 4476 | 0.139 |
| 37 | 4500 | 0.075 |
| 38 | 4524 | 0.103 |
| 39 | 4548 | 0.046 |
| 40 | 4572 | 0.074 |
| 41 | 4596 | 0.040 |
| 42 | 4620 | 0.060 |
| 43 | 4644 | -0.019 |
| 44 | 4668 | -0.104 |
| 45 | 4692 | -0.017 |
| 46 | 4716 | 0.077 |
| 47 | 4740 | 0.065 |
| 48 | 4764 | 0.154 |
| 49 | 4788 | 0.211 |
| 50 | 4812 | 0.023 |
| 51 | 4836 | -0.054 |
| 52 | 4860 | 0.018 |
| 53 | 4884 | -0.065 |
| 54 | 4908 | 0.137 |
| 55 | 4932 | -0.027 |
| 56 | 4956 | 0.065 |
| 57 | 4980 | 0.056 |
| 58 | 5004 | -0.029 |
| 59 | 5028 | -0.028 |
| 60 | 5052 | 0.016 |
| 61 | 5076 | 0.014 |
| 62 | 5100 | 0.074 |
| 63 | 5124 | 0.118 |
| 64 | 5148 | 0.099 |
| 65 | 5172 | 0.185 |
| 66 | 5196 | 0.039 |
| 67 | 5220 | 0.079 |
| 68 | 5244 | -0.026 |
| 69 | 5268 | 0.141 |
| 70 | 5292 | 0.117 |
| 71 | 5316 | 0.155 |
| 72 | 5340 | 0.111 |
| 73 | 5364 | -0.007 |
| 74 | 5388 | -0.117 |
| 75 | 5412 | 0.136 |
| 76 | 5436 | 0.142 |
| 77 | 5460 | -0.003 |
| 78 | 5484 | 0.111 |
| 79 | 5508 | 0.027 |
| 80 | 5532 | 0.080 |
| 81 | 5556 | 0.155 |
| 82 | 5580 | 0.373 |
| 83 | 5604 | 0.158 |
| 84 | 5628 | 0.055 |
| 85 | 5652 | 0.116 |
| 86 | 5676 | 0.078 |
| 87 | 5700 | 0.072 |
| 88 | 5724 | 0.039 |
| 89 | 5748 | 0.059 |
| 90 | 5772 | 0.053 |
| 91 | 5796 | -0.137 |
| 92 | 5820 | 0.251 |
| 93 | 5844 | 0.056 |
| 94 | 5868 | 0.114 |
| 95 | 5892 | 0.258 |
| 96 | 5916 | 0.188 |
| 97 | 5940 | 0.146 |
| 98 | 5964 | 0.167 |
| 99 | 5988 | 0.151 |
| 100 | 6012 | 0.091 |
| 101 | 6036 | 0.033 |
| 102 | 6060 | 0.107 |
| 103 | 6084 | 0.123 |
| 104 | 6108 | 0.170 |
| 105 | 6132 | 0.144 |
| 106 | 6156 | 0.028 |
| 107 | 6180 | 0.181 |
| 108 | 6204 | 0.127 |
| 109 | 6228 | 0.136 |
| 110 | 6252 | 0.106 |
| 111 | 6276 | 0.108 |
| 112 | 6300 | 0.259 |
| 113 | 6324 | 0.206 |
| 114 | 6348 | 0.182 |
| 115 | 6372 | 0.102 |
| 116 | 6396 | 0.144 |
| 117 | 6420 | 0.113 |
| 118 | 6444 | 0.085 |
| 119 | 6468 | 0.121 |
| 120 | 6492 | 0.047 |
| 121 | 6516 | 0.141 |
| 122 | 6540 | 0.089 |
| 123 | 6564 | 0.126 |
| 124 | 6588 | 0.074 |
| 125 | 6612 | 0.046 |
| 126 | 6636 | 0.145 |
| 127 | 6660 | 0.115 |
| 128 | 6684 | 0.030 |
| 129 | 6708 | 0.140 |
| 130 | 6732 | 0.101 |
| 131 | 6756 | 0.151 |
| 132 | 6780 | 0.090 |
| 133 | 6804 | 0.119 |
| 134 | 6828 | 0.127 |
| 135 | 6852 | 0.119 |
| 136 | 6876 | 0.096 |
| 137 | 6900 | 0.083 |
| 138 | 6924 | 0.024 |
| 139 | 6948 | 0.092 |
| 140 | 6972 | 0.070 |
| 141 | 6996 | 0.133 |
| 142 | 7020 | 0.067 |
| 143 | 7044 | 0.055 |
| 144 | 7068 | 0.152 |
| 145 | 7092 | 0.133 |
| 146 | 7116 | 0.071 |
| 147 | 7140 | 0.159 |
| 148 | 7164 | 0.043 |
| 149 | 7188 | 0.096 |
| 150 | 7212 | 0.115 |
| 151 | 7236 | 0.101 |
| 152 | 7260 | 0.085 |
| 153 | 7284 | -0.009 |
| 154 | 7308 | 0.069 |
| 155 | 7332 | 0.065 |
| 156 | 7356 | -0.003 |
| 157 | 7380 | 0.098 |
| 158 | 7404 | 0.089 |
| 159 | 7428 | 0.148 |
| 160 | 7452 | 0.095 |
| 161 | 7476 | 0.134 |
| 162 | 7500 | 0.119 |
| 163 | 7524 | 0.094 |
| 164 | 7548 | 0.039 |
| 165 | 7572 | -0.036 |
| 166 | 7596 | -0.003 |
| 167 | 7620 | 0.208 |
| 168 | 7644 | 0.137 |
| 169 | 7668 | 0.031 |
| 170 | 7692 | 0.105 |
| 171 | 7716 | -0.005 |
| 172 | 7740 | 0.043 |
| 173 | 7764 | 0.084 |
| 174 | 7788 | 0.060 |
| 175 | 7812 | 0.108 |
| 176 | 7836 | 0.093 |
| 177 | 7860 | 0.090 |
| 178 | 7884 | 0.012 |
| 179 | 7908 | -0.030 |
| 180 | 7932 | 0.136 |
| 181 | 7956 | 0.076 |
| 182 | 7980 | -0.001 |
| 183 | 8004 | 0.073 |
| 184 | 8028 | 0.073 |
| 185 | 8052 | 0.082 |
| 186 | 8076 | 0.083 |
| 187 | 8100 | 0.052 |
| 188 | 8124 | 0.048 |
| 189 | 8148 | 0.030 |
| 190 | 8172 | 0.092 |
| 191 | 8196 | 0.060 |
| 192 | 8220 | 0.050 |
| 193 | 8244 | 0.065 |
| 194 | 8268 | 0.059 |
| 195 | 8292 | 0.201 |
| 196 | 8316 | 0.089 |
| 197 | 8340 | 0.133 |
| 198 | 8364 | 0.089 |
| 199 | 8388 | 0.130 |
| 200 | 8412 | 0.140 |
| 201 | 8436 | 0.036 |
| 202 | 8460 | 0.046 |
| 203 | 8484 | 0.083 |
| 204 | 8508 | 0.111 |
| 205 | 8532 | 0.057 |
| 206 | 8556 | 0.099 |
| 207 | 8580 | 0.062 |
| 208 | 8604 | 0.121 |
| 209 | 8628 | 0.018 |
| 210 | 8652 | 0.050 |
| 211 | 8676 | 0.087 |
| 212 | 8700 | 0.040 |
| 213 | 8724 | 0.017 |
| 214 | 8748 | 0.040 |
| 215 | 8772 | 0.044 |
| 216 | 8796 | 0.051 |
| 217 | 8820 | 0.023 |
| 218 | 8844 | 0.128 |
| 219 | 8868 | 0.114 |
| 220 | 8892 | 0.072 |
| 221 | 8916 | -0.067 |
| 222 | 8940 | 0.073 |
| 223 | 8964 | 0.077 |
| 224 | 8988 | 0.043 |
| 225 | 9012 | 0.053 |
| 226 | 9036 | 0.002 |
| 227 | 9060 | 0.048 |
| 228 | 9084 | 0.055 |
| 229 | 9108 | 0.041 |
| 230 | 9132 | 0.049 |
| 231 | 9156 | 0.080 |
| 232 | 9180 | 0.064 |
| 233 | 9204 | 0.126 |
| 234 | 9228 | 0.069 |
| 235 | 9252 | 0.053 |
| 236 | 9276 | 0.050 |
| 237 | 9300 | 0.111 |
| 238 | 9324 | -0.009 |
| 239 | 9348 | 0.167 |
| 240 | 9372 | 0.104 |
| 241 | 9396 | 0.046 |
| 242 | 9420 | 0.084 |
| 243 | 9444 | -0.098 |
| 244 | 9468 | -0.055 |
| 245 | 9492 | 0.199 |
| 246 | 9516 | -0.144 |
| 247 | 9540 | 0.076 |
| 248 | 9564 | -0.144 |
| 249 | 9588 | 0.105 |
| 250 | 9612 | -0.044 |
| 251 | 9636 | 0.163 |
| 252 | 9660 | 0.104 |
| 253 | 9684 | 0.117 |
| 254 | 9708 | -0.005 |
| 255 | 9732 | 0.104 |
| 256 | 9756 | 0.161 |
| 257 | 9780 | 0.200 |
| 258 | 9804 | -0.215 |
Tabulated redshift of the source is 1.504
